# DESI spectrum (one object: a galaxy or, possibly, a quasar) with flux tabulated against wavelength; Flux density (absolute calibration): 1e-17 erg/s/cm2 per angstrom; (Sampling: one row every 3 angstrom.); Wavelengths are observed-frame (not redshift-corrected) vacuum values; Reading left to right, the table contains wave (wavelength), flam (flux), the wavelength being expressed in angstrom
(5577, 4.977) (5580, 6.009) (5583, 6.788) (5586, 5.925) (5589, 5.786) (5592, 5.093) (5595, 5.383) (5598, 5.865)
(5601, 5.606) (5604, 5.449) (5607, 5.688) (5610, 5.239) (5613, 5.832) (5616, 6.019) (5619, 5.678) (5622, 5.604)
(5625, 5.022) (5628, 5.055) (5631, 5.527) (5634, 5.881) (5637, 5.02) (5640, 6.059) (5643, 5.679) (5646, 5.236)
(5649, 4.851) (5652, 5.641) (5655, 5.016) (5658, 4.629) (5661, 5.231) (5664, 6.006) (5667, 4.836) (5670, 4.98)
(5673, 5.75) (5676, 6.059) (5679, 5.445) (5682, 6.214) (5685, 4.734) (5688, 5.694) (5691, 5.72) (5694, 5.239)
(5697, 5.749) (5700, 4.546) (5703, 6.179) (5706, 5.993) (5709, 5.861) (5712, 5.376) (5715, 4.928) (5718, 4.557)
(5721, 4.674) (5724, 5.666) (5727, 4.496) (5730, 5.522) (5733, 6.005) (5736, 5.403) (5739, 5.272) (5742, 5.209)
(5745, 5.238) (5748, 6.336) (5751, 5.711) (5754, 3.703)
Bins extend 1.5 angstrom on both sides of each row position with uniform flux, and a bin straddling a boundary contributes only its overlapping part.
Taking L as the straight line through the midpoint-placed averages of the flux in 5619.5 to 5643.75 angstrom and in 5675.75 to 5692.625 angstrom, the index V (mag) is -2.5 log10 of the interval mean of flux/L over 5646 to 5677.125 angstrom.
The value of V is 0.05 mag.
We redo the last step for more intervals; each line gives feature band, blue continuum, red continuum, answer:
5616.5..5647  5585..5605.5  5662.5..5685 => 0.01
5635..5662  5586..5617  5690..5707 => 0.06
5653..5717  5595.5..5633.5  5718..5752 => 0.00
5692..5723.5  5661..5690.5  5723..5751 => 0.03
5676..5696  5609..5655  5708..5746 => -0.04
